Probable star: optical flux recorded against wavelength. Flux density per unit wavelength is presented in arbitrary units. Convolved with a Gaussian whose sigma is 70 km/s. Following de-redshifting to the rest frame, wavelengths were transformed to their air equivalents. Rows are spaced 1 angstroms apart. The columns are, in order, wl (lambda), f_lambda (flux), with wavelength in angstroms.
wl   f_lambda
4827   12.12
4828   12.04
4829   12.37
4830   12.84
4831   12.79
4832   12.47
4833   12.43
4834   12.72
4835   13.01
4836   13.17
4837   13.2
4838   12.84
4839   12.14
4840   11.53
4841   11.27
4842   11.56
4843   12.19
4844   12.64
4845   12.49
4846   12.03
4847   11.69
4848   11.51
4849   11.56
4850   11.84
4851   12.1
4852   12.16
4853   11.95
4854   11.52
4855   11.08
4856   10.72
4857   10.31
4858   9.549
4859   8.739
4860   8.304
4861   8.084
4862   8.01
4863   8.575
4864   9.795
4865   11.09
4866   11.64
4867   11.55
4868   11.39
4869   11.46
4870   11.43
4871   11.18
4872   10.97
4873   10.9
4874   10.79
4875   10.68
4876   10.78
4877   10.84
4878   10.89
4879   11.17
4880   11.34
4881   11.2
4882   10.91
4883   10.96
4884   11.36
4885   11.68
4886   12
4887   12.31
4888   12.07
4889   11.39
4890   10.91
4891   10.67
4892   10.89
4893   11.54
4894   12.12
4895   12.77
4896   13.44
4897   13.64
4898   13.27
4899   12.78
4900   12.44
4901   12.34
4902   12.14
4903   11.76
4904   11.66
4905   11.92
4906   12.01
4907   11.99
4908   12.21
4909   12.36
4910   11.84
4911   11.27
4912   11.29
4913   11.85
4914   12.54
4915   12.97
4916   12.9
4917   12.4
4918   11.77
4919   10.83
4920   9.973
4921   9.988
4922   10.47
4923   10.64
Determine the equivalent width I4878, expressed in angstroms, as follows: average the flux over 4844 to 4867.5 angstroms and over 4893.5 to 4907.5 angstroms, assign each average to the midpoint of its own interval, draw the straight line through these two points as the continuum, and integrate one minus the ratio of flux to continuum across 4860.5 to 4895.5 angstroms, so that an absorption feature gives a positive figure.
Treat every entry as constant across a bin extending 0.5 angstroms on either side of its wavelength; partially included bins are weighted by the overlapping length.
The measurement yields 1.8 angstroms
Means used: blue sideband 10.7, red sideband 12.4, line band 11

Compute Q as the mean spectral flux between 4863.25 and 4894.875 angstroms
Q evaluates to 11.2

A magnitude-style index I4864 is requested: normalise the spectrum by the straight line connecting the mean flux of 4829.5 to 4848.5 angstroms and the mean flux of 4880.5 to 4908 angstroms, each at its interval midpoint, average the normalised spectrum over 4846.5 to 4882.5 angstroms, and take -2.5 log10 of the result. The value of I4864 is 0.13 mag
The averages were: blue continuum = 12.3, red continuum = 11.9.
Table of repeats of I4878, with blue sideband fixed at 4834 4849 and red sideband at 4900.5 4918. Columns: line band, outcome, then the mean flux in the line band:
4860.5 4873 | 1.8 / 10.4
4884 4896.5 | 0.3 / 11.8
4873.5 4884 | 1.0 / 11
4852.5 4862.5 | 1.9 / 9.83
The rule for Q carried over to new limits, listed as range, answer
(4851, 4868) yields 10.3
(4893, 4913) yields 12.2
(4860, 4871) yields 10.3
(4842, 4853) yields 12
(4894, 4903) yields 12.8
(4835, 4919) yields 11.5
